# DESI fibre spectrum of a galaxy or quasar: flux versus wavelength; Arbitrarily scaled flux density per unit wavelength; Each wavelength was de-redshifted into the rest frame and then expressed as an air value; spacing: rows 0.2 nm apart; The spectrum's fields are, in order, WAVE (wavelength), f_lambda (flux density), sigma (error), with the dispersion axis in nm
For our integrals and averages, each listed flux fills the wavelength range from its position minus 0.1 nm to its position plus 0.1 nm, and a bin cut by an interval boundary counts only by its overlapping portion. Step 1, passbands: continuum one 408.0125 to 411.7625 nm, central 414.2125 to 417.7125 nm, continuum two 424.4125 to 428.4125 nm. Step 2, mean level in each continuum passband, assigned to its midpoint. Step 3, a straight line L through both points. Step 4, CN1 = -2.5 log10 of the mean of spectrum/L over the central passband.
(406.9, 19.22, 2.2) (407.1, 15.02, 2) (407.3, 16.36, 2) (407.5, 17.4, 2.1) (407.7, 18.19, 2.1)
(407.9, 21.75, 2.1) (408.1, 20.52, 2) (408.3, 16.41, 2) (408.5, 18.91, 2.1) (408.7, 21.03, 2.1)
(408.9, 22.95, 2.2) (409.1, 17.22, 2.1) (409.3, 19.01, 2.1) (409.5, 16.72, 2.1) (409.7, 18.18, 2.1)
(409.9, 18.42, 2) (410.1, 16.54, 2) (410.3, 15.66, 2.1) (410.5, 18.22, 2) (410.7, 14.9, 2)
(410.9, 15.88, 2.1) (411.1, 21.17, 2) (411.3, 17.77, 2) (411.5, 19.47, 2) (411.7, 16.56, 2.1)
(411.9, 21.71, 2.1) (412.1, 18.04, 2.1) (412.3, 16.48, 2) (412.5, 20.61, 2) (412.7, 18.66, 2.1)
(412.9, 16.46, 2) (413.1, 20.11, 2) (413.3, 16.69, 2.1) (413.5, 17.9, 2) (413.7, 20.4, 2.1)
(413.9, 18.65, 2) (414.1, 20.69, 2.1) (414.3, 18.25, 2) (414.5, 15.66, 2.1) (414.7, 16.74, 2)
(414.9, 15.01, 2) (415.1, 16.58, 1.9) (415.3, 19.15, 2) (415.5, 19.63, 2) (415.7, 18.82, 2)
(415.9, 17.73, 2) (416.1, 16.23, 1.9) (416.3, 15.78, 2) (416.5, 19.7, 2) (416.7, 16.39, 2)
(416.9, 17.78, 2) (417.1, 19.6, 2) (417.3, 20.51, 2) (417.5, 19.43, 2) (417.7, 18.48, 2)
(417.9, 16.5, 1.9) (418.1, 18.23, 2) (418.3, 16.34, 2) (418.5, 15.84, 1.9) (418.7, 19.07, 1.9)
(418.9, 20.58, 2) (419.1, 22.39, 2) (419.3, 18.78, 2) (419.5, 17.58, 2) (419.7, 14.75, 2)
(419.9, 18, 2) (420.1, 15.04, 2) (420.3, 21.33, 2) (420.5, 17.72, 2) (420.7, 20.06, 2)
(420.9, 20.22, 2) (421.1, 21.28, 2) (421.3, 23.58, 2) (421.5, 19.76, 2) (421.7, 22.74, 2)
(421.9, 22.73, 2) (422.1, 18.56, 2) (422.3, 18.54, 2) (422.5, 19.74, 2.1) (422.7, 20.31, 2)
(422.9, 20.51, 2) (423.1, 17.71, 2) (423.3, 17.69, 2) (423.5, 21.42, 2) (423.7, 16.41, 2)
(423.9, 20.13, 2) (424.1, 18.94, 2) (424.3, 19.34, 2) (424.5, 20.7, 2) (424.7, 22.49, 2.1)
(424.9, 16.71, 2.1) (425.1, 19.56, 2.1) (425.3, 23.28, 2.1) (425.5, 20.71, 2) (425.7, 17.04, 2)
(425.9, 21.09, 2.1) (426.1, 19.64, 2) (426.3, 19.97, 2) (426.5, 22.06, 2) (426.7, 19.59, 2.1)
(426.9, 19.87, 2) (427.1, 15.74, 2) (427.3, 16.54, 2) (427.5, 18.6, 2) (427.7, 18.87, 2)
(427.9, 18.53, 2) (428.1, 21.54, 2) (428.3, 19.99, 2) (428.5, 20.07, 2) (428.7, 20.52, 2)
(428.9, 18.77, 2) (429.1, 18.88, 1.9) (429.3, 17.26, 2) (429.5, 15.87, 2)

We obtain 0.05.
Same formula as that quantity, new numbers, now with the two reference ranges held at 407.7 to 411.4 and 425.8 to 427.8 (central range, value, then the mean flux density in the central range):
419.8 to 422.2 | -0.06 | 20.1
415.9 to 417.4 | 0.04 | 18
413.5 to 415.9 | 0.03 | 18.1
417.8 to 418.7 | 0.11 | 17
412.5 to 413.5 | 0.02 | 18.2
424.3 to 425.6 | -0.08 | 20.5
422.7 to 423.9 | 0.00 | 19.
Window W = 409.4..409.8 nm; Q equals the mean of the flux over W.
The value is 17.5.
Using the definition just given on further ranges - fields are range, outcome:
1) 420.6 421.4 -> 21.3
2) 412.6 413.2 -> 18.4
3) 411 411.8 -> 18.7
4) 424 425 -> 19.6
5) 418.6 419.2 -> 20.7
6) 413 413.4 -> 18.4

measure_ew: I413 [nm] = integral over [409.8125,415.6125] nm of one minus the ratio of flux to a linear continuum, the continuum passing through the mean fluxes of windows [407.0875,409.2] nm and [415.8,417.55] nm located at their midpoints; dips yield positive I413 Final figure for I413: 0.14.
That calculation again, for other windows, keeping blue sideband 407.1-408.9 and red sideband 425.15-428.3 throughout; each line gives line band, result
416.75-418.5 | 0.10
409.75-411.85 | 0.15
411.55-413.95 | 0.06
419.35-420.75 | 0.11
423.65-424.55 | 0.01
